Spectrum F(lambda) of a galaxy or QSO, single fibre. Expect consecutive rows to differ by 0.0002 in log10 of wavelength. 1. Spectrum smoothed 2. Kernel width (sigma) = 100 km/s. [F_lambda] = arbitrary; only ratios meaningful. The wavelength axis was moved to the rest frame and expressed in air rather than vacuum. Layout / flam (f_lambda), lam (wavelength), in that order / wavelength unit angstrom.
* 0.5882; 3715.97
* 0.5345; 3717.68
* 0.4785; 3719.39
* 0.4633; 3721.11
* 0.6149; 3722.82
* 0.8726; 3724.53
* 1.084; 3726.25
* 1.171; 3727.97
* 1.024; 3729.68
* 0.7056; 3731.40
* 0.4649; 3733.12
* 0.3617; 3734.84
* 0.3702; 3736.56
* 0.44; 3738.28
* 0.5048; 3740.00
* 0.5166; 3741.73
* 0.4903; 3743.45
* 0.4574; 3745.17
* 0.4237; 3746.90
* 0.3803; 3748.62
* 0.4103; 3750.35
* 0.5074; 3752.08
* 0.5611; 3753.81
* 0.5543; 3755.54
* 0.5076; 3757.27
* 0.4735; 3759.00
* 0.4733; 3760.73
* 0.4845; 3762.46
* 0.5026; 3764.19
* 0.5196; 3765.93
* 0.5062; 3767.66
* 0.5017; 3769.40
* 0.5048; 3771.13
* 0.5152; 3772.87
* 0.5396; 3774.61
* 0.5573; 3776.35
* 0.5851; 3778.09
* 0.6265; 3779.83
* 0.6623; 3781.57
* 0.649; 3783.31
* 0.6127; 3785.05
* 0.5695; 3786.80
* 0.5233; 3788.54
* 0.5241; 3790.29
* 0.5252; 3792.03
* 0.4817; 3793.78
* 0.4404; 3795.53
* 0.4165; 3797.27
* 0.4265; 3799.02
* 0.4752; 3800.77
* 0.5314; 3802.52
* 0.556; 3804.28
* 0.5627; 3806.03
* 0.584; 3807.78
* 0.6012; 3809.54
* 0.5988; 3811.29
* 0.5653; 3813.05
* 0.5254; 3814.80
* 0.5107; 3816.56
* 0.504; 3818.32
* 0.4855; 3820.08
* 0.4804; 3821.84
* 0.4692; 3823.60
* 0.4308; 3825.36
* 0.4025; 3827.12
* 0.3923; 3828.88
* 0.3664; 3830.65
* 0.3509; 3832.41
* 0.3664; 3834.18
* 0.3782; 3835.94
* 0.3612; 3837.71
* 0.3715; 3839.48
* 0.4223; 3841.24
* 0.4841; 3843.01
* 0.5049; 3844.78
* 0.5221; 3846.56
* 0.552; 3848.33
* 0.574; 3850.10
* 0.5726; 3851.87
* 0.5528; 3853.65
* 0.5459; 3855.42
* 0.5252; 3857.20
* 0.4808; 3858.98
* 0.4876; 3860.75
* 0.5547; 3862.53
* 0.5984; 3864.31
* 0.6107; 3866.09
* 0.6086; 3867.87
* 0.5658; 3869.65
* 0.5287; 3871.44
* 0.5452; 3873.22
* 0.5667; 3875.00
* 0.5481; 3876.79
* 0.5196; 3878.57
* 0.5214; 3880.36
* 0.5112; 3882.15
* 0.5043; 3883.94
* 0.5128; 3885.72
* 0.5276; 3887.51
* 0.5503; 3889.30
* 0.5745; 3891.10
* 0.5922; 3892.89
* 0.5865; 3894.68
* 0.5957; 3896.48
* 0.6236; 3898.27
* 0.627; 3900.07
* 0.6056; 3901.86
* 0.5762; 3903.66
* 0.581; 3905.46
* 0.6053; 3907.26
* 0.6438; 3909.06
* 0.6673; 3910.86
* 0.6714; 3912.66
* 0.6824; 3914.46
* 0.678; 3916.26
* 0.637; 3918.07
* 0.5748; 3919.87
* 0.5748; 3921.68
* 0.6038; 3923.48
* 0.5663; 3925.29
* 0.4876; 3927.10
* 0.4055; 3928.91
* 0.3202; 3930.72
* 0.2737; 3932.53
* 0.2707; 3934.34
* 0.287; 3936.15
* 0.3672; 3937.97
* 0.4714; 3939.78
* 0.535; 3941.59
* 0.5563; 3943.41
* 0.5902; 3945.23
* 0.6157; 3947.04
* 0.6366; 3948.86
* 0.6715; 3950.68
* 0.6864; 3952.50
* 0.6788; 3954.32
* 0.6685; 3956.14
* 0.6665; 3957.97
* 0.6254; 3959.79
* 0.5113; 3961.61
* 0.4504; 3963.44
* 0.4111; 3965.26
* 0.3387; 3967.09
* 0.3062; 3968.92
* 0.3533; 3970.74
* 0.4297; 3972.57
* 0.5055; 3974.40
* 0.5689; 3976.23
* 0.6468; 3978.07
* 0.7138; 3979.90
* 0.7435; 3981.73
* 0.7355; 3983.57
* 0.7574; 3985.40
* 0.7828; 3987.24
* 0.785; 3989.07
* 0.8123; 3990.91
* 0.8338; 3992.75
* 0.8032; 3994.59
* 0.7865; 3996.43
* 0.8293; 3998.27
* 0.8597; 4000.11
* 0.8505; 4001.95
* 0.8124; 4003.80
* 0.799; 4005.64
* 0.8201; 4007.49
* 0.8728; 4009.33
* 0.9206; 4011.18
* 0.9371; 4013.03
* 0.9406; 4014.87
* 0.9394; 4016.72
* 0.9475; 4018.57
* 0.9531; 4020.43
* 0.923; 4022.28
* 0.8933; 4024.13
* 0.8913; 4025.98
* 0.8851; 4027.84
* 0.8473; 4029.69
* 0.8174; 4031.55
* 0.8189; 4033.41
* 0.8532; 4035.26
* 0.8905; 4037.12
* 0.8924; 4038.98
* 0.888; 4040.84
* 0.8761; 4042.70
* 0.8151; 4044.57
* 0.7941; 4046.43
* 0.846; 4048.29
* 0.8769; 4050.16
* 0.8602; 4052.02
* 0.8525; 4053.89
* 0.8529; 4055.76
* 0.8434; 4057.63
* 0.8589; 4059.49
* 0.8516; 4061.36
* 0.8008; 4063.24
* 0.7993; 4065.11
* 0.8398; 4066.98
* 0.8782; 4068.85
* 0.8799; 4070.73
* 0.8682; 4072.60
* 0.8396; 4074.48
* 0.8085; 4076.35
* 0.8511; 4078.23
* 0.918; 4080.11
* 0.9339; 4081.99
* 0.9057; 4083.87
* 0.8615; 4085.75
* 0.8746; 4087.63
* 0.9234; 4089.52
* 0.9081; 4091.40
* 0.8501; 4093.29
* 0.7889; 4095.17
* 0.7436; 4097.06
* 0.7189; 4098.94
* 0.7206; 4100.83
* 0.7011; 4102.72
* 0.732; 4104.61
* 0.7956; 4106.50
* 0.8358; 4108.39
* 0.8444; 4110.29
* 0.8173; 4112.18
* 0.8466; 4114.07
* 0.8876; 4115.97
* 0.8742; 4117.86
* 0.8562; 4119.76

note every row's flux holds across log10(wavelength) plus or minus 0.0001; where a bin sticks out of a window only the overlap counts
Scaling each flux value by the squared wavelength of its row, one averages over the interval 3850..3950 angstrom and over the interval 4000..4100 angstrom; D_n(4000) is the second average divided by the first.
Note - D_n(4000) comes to 1.70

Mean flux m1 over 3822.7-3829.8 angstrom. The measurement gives 0.424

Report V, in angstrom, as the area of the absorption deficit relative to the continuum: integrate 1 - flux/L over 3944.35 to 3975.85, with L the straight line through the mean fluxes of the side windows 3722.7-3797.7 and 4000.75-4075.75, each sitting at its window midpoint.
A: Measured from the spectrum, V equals 9.7 angstrom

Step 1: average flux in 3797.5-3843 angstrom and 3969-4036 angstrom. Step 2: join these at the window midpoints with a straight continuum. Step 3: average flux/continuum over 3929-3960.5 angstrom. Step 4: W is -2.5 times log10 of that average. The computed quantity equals 0.31 mag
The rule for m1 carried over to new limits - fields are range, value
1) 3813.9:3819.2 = 0.514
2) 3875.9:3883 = 0.525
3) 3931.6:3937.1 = 0.278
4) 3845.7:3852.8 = 0.555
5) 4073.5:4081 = 0.854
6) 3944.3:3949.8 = 0.614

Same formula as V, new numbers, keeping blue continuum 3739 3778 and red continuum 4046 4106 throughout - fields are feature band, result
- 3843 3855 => 1.1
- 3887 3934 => 6.5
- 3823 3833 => 3.0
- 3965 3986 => 5.4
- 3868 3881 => 1.6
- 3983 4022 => -4.6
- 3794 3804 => 1.4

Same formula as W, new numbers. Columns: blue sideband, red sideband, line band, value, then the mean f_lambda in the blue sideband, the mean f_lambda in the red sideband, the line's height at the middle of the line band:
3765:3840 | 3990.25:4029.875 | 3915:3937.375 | 0.45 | 0.502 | 0.872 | 0.722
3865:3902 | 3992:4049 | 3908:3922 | -0.02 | 0.563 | 0.866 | 0.632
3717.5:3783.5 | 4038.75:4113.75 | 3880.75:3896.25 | 0.24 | 0.563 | 0.838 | 0.68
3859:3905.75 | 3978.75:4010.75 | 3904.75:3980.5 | 0.27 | 0.561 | 0.801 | 0.689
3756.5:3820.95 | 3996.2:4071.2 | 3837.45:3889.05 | 0.20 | 0.531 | 0.864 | 0.632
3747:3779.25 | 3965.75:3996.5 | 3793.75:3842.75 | 0.15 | 0.504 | 0.634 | 0.537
